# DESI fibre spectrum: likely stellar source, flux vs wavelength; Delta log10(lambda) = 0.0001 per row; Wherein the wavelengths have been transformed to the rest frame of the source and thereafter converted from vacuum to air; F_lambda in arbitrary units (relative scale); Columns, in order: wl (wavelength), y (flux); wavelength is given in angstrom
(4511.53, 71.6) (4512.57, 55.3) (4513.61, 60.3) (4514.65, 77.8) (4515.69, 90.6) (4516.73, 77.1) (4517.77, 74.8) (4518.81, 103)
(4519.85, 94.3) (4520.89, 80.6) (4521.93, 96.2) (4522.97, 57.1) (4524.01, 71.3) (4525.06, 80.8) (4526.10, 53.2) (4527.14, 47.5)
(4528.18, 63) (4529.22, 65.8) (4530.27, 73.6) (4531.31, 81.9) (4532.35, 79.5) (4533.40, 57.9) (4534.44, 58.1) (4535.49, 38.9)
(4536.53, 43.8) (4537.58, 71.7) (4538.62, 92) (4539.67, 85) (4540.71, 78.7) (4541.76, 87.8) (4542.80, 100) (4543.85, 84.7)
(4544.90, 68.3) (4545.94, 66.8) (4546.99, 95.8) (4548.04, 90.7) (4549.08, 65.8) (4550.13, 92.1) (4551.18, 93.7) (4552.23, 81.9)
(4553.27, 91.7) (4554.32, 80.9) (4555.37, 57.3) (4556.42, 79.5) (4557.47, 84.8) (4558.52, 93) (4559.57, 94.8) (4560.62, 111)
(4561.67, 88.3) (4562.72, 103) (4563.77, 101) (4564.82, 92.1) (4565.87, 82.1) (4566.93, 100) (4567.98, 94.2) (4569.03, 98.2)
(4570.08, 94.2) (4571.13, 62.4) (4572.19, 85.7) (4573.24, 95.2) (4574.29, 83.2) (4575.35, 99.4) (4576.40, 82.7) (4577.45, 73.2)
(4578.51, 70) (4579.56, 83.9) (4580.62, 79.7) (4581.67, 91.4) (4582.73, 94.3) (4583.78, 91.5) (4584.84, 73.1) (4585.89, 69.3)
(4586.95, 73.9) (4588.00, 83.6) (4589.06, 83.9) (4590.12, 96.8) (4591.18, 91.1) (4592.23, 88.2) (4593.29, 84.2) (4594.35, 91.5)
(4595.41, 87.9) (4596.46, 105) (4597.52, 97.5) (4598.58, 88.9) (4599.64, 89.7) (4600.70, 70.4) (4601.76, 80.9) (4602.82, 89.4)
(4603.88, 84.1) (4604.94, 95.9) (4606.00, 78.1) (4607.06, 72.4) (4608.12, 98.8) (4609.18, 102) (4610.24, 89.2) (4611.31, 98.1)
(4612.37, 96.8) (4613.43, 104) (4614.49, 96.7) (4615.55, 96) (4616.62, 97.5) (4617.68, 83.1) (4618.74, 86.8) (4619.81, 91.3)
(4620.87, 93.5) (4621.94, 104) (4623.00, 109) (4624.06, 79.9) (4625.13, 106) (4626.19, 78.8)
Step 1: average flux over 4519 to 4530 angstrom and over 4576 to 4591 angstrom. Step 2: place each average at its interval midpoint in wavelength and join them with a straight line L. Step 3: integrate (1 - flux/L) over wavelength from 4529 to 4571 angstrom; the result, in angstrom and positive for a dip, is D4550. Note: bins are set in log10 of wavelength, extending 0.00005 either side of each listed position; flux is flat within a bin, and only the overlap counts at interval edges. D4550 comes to -3.2 angstrom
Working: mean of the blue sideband 72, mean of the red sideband 82.1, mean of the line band 82.5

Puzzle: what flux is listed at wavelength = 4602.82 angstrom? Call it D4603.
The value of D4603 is 89.4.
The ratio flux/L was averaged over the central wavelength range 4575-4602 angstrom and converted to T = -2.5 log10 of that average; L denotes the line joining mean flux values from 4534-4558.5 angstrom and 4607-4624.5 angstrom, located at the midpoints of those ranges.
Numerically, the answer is 0.04 mag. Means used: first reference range 78.2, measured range 85.4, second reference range 94.7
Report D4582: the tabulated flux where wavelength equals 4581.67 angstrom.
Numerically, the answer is 91.4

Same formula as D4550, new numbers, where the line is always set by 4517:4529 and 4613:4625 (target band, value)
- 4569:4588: 0.7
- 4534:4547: 0.7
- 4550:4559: -0.2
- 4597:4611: 0.6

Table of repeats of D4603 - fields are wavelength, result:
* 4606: 78.1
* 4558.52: 93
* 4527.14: 47.5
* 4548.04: 90.7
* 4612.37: 96.8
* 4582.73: 94.3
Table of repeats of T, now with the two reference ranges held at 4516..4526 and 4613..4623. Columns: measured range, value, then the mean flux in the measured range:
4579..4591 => 0.08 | 83.9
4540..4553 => 0.01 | 84.1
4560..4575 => -0.05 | 92.3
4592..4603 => 0.05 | 88.5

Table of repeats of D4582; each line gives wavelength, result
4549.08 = 65.8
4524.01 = 71.3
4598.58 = 88.9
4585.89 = 69.3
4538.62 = 92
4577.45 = 73.2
